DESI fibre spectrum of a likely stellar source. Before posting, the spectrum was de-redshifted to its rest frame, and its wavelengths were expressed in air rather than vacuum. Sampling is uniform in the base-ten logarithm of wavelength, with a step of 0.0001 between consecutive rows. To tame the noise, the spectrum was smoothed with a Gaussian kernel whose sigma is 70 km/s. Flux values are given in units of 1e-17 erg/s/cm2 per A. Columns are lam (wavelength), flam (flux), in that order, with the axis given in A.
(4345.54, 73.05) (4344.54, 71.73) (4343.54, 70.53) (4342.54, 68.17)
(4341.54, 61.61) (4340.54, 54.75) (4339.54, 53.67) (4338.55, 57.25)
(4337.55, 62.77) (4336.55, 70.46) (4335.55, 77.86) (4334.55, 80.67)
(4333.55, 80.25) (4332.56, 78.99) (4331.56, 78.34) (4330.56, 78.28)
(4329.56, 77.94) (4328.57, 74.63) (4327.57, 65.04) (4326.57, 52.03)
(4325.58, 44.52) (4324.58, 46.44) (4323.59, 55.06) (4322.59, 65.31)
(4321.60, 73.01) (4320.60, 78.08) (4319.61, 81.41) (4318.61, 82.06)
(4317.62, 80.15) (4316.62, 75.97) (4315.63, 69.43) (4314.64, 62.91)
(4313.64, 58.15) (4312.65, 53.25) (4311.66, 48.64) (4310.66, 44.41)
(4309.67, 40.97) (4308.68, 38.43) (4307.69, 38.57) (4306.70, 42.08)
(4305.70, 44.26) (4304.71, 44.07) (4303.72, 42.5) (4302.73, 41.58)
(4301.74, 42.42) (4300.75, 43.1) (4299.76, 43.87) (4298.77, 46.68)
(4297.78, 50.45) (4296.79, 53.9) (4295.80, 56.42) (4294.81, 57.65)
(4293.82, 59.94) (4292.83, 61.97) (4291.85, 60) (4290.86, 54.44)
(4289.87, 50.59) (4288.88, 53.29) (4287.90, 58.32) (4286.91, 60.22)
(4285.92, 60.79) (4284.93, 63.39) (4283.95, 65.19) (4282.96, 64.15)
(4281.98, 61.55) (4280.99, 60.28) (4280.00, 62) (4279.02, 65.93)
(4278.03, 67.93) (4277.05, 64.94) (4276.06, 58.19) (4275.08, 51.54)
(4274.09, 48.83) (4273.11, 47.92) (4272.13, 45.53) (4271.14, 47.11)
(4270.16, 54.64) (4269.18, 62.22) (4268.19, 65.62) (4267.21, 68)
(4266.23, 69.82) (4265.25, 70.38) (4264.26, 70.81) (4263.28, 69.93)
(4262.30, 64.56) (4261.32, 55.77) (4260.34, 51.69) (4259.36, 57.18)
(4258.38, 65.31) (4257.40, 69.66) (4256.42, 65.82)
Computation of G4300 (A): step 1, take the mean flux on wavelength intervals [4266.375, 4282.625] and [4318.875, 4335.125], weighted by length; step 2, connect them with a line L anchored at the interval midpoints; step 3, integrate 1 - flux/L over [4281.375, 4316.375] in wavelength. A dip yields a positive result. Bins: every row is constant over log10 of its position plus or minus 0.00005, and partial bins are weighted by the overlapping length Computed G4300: 5.94 A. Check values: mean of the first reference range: 58.6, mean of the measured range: 52.7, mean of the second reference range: 69.6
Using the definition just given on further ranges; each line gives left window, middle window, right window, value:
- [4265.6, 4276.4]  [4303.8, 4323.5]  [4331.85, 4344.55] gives 1.7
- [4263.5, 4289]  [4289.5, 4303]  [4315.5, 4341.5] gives 2.5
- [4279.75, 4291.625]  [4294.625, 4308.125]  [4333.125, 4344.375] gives 3.4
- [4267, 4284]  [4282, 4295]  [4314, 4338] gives 0.5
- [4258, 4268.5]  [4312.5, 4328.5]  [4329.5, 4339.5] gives 1.3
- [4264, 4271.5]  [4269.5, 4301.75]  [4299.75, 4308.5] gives -2.0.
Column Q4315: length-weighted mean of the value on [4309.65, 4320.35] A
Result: 64.7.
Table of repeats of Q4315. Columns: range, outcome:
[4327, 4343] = 70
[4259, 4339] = 59.7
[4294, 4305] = 47.9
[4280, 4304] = 54.9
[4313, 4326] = 67.1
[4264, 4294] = 59.8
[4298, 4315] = 45.6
